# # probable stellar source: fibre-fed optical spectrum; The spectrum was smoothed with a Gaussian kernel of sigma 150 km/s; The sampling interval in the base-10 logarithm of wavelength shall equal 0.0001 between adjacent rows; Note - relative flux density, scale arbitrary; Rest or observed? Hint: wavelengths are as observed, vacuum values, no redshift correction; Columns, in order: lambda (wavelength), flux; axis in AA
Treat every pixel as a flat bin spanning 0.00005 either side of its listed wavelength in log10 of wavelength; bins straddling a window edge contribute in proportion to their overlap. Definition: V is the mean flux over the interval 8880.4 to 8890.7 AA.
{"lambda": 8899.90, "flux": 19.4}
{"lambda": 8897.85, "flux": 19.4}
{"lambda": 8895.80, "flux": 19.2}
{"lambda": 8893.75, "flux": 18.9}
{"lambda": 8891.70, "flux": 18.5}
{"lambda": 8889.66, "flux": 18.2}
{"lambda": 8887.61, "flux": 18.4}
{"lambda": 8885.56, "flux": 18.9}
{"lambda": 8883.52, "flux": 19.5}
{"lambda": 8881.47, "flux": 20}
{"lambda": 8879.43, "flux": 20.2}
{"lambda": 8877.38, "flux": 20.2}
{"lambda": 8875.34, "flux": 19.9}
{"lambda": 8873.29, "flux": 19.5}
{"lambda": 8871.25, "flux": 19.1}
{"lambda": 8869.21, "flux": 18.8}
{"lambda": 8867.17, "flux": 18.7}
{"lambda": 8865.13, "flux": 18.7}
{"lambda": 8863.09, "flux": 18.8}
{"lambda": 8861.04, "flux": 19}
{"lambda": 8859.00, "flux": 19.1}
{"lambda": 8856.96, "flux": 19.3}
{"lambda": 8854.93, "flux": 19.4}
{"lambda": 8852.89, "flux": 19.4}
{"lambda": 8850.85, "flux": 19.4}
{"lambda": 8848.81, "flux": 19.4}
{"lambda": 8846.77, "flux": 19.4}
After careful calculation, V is 19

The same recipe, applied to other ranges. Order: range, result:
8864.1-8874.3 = 19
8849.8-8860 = 19.3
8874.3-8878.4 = 20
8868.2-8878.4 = 19.5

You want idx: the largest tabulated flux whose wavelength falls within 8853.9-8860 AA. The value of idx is 19.4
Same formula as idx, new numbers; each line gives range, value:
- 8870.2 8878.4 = 20.2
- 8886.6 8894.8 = 18.9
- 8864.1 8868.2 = 18.7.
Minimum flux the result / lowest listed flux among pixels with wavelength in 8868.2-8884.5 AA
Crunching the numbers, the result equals 18.8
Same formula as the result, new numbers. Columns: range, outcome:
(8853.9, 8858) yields 19.3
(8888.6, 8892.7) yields 18.2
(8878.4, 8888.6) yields 18.4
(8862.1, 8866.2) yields 18.7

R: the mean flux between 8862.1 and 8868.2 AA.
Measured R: 18.7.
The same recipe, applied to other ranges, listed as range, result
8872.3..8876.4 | 19.7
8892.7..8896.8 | 19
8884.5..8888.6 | 18.7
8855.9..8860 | 19.2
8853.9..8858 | 19.4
